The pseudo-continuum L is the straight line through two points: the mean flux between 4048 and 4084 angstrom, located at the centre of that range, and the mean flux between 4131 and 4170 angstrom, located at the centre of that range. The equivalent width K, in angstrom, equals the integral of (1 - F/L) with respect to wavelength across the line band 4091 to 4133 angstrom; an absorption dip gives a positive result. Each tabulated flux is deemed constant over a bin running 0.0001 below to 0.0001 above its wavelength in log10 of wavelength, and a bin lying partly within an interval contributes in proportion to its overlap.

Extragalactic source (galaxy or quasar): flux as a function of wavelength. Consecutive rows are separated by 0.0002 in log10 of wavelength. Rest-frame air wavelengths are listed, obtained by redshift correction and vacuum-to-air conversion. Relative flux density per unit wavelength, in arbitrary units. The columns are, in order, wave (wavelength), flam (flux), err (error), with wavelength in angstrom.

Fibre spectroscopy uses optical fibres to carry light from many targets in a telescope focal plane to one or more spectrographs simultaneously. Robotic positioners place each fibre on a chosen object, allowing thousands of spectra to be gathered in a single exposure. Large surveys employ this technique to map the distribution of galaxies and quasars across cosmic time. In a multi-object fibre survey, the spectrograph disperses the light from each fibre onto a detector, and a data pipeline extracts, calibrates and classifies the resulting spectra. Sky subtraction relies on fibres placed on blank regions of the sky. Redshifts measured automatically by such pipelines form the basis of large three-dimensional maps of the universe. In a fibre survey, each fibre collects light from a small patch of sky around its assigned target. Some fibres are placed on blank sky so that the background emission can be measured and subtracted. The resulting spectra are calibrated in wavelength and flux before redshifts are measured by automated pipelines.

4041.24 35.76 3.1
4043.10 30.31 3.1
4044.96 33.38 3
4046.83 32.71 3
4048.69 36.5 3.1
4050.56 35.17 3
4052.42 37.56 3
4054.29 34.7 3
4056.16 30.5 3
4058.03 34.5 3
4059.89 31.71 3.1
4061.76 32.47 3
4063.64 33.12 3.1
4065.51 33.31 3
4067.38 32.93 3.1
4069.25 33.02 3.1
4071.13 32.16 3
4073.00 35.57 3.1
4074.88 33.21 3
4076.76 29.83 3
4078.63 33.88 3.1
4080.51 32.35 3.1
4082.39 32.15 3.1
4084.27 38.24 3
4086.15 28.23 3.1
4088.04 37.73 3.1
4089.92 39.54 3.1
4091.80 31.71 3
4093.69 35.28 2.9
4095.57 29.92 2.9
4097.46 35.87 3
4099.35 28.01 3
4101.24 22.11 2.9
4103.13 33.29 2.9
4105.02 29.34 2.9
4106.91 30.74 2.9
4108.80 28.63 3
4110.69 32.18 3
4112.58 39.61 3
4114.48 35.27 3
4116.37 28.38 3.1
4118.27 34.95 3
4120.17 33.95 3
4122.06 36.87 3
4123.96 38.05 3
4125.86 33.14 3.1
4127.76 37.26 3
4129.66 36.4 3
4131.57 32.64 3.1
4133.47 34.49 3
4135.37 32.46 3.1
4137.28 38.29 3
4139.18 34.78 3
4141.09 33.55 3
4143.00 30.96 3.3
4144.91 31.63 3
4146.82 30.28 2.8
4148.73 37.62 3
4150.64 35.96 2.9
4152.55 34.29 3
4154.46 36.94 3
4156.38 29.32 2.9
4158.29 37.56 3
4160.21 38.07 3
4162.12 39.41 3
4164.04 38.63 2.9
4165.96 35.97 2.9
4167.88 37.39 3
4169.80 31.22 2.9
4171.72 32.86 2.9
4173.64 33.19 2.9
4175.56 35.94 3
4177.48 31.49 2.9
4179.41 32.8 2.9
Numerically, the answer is 1.7 angstrom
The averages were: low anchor 33.5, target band 32.9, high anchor 34.9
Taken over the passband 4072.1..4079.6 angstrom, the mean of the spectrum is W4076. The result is 33.1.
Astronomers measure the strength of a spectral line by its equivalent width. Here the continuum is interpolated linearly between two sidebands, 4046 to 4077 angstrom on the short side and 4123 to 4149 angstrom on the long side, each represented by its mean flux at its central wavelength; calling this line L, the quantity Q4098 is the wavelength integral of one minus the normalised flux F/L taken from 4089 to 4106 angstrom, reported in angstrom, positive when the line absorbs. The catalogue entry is 1.13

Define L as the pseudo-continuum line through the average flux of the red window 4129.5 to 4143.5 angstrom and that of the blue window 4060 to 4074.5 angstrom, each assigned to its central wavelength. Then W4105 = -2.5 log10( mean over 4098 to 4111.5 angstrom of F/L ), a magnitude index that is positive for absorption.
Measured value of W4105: 0.15 mag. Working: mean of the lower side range 33.1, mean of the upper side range 34.2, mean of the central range 29.4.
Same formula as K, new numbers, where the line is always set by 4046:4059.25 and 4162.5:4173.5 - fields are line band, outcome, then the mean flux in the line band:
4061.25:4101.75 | 2.1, 32.9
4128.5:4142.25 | 0.2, 34.6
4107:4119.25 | 0.7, 33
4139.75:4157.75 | 0.8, 33.5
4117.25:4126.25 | -0.1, 35.5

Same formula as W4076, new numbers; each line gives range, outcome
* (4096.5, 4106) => 29.7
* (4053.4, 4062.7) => 32.8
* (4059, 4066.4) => 32.6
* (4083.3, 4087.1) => 33.2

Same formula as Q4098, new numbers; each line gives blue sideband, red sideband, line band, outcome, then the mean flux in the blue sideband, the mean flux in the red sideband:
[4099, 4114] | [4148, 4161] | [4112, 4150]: -1.51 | 30.7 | 35.6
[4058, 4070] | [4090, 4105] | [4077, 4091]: -1.05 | 32.9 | 31.3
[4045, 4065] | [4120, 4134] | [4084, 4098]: 0.12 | 33.8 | 35.5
